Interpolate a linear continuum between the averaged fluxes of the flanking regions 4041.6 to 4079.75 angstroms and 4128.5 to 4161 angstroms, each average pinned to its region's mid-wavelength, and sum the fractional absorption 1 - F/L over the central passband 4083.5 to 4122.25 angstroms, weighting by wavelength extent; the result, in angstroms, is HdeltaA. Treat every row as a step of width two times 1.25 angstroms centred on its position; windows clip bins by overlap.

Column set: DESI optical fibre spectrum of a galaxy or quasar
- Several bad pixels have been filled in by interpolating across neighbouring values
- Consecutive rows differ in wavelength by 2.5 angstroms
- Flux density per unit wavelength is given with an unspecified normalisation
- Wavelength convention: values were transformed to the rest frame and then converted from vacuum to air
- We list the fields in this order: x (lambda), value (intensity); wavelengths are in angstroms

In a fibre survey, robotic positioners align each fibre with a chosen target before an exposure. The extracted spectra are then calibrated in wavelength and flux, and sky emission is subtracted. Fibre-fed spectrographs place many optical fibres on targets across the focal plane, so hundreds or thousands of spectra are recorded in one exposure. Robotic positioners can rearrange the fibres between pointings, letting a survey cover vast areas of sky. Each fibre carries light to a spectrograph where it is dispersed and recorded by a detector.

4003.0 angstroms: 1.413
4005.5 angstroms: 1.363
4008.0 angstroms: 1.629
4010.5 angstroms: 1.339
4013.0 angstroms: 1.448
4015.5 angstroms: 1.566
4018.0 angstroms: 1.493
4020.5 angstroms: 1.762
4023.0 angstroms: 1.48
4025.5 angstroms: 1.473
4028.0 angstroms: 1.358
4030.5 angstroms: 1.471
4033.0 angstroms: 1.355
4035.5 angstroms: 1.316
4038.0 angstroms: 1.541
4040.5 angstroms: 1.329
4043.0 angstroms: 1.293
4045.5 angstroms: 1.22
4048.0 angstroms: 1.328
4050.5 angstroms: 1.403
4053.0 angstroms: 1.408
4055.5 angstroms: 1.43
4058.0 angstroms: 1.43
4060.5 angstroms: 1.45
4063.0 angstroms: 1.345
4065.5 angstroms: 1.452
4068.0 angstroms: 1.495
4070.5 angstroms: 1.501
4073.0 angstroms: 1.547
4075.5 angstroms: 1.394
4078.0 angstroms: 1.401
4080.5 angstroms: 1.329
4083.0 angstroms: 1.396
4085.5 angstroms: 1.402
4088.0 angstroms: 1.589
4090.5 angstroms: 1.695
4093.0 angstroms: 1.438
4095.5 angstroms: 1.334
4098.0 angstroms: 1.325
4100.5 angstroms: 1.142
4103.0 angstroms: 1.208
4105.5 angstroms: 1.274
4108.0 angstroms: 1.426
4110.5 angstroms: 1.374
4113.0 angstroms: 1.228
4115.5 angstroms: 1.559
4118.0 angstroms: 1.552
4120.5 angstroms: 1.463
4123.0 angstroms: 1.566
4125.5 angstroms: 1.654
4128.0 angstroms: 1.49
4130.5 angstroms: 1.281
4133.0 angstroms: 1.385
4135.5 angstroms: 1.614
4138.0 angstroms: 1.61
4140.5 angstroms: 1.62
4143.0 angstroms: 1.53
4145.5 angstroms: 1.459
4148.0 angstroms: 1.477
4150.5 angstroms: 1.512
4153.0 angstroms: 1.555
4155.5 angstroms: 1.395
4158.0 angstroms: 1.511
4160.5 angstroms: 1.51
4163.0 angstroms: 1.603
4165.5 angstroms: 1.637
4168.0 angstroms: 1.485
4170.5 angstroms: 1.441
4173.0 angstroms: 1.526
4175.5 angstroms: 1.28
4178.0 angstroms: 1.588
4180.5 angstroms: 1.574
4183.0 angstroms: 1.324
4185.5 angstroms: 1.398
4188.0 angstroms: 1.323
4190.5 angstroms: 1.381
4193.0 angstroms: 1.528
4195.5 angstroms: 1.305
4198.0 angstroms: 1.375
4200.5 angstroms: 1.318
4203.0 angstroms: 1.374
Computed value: 1.3 angstroms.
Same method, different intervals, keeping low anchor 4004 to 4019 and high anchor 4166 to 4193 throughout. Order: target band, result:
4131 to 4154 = -1.1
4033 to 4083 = 2.2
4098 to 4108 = 1.4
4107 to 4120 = 0.2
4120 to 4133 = -0.3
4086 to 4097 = -0.3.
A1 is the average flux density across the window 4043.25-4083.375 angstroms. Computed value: 1.41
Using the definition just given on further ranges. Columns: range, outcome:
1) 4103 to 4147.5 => 1.47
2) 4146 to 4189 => 1.48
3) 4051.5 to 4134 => 1.42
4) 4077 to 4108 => 1.38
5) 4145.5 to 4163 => 1.5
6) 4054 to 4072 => 1.44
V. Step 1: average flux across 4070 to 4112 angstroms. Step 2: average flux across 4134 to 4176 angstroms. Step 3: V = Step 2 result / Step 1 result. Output 1.09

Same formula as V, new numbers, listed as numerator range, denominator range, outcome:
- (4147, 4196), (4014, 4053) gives 1.03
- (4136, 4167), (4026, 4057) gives 1.12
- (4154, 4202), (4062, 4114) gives 1.04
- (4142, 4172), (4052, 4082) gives 1.05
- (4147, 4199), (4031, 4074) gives 1.04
